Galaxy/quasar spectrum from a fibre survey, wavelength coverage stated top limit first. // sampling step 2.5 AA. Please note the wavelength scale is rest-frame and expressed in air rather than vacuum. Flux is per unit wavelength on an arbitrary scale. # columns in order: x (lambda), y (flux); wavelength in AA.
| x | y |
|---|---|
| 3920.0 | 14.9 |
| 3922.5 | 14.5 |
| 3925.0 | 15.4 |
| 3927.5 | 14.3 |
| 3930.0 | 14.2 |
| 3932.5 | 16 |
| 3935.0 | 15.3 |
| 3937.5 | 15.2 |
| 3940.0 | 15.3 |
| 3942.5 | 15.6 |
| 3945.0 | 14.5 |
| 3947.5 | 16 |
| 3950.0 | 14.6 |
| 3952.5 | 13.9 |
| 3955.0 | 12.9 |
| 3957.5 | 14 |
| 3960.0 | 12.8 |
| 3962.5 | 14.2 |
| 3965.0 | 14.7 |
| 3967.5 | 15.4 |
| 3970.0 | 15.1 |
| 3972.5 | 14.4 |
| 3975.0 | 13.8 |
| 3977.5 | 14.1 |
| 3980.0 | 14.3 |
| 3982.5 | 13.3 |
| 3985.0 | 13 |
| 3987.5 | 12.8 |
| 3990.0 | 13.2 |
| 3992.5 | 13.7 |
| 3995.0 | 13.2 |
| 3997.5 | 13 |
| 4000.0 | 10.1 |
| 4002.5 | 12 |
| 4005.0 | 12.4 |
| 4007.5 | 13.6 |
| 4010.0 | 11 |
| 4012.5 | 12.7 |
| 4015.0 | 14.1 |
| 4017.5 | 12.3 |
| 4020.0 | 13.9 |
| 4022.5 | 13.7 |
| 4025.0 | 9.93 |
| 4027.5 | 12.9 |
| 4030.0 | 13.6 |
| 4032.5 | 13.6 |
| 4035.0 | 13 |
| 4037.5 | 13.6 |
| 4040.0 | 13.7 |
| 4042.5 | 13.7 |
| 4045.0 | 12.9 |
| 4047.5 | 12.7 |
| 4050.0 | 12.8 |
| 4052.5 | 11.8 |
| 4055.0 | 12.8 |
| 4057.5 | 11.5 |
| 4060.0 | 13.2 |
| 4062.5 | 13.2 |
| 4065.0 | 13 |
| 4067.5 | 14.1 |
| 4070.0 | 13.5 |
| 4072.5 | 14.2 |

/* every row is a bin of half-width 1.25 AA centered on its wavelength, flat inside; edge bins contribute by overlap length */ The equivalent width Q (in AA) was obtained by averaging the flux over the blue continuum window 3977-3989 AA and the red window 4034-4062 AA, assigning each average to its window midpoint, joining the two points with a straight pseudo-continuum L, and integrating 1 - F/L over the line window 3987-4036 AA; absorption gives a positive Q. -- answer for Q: 1.75 AA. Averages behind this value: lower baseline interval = 13.5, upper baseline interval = 12.9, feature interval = 12.7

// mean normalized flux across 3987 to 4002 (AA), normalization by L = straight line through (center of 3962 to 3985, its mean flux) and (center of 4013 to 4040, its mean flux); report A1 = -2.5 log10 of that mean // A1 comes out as 0.10 mag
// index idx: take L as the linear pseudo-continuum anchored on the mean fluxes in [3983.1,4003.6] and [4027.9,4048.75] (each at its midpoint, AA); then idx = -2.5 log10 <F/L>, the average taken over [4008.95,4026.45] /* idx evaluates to 0.041 mag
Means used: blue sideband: 12.7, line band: 12.5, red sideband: 13.3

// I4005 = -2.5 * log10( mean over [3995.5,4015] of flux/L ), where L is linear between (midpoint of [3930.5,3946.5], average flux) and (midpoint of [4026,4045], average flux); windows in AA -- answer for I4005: 0.14 mag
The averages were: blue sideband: 15.3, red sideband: 13.4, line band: 12.3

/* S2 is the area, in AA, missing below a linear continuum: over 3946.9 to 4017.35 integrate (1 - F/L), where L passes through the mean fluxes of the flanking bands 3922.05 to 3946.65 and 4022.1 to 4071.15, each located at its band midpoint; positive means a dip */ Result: 3.50 AA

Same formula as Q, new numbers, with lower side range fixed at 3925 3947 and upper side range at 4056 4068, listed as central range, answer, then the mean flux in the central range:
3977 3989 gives 0.70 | 13.5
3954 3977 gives 0.68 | 14.2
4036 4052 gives 0.09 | 13.2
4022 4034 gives 0.73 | 12.7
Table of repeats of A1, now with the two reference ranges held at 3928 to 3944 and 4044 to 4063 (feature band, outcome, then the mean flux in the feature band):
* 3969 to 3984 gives 0.01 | 14.1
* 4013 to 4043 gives 0.00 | 13.1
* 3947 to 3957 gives 0.05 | 14.2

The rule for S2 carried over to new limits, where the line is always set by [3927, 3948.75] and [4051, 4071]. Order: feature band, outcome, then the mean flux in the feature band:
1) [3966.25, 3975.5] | -0.11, 14.7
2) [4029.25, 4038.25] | -0.03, 13.4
